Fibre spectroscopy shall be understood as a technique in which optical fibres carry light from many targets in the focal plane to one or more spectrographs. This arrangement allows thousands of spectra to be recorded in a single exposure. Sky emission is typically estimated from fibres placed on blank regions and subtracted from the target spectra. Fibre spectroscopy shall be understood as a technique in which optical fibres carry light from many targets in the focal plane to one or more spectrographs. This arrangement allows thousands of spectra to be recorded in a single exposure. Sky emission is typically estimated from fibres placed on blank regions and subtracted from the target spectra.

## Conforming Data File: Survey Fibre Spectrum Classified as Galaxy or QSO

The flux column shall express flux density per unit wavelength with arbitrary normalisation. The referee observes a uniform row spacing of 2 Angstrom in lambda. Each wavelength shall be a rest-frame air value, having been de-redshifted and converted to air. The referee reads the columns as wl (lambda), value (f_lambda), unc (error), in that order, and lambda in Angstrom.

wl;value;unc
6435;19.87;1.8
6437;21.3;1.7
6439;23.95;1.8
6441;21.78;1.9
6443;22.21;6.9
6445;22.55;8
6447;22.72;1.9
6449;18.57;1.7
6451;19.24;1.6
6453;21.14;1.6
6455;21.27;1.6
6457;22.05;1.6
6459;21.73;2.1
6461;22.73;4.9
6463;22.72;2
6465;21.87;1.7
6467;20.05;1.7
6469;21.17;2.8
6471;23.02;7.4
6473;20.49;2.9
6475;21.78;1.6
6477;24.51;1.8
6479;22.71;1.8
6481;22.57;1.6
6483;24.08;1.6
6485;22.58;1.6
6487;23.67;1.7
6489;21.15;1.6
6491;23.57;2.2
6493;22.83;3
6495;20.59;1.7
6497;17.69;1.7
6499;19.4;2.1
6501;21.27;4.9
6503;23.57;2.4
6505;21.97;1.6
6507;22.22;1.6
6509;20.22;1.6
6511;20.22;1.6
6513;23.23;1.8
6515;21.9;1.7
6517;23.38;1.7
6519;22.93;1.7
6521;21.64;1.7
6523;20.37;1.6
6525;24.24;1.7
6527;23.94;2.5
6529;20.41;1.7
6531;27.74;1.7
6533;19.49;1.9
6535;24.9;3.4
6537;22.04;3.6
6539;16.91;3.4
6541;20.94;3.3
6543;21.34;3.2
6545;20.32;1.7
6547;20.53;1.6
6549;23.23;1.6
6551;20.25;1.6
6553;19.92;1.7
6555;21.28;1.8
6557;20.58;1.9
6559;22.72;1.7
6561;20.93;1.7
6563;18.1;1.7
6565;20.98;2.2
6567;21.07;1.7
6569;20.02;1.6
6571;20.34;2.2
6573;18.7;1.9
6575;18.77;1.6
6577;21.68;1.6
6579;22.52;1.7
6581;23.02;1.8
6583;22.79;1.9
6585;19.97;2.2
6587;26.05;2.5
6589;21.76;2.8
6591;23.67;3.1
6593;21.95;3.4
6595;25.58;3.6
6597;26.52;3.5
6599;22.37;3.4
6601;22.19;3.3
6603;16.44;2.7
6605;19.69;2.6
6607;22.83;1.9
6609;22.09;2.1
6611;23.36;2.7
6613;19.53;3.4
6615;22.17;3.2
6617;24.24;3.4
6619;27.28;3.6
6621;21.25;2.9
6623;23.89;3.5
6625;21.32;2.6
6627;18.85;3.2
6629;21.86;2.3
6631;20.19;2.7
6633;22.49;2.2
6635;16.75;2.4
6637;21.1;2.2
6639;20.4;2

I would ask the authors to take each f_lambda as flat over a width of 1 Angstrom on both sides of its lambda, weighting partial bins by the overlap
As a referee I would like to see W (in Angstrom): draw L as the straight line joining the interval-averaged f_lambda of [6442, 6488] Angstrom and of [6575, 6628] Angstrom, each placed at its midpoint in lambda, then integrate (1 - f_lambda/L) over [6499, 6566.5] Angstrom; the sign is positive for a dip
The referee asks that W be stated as 1.7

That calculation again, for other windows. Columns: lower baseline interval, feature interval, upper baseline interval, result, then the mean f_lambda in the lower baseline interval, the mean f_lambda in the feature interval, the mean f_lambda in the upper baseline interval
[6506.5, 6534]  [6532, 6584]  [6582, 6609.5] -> 3.4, 22.3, 20.9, 22.4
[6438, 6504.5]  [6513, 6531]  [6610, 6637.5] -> -0.7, 21.9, 22.7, 21.7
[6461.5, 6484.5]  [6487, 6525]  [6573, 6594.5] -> 0.9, 22.3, 21.7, 22.1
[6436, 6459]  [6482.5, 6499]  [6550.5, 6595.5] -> -0.2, 21.5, 21.8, 21.4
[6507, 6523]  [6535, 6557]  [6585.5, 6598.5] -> 1.8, 21.9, 20.9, 24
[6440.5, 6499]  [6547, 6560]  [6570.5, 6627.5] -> 0.4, 21.8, 21.3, 22.1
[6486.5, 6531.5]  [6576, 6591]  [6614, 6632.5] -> -0.3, 22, 22.6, 22.3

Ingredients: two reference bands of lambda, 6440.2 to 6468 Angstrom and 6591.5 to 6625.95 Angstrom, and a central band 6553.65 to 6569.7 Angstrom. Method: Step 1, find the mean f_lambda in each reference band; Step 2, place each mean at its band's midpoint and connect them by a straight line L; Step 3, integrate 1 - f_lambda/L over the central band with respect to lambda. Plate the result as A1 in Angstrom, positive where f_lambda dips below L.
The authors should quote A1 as 1.1 Angstrom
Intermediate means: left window 21.5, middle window 20.7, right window 22.5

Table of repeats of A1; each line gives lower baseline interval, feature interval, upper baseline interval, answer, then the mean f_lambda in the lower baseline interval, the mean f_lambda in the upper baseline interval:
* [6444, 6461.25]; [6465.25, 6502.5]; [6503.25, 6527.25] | -0.25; 21.3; 22.2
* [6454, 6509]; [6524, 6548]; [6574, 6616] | 0.15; 21.9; 22.1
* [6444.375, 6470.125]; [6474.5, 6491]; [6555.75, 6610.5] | -1.19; 21.4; 21.6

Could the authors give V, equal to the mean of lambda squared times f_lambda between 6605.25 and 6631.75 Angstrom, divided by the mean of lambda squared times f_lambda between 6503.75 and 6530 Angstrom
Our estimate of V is 1.04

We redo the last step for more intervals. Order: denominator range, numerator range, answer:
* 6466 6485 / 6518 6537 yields 1.04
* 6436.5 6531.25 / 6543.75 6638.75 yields 1.01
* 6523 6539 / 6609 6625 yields 1.04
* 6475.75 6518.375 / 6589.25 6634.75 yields 1.04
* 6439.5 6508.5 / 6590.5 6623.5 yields 1.08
